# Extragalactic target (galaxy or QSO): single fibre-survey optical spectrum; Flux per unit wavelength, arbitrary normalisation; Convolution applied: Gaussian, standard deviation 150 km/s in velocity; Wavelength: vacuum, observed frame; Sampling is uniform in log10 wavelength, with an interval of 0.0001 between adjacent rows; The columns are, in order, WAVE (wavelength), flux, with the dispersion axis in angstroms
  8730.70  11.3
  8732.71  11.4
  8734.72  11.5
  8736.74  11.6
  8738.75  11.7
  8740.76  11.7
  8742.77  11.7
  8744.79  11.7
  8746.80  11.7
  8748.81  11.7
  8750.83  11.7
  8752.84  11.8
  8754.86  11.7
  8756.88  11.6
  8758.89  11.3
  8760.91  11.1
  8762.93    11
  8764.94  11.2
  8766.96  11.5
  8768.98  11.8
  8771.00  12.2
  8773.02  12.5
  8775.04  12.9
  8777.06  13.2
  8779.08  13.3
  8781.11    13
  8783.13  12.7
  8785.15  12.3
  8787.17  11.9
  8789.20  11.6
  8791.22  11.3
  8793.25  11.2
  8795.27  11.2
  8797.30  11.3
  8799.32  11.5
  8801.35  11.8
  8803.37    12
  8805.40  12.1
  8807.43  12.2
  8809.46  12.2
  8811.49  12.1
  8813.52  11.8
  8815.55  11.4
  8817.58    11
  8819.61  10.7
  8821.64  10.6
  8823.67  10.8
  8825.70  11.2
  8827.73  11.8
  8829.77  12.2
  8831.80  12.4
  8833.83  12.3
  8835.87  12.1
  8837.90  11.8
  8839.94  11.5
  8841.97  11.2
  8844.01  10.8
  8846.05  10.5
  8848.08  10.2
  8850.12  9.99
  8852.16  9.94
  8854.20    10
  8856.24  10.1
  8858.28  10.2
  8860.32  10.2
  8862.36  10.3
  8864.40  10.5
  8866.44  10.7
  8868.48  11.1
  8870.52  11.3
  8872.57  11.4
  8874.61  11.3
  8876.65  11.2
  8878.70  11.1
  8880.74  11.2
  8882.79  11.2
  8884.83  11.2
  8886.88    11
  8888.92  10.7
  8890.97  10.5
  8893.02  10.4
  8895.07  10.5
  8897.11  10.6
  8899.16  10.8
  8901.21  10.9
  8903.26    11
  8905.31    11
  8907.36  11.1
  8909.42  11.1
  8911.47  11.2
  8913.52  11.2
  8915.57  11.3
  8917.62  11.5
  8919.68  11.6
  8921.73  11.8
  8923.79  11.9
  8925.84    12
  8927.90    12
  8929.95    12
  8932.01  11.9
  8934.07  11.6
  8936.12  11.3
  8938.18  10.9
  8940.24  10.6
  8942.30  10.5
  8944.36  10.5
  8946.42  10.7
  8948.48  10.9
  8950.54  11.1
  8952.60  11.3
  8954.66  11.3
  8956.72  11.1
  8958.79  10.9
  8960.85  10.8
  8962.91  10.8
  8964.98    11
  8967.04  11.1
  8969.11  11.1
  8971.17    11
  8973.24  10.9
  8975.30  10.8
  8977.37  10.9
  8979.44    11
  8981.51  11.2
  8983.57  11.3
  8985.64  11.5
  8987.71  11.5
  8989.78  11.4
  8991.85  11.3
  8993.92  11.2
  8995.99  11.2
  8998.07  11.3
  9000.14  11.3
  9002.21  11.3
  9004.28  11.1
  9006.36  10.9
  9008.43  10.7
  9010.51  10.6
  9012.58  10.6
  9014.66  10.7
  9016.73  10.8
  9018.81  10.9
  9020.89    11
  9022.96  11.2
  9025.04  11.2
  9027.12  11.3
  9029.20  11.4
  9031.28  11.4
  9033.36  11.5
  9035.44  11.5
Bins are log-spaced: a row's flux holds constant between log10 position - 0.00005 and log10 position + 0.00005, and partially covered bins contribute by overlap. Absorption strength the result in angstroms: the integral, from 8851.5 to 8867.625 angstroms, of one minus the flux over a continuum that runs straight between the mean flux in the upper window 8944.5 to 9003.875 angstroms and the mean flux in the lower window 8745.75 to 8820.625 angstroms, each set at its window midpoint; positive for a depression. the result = 1.79 angstroms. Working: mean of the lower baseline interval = 11.8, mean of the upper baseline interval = 11.1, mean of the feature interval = 10.3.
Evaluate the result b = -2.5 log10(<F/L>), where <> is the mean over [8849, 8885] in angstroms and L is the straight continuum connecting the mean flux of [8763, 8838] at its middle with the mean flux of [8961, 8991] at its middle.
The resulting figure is 0.08 mag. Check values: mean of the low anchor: 11.9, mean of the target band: 10.7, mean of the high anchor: 11.1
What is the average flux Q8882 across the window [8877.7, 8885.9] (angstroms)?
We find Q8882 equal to 11.2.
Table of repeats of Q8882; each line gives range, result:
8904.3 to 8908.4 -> 11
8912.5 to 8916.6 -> 11.3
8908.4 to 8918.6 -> 11.3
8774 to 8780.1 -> 13.1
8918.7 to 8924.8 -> 11.8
